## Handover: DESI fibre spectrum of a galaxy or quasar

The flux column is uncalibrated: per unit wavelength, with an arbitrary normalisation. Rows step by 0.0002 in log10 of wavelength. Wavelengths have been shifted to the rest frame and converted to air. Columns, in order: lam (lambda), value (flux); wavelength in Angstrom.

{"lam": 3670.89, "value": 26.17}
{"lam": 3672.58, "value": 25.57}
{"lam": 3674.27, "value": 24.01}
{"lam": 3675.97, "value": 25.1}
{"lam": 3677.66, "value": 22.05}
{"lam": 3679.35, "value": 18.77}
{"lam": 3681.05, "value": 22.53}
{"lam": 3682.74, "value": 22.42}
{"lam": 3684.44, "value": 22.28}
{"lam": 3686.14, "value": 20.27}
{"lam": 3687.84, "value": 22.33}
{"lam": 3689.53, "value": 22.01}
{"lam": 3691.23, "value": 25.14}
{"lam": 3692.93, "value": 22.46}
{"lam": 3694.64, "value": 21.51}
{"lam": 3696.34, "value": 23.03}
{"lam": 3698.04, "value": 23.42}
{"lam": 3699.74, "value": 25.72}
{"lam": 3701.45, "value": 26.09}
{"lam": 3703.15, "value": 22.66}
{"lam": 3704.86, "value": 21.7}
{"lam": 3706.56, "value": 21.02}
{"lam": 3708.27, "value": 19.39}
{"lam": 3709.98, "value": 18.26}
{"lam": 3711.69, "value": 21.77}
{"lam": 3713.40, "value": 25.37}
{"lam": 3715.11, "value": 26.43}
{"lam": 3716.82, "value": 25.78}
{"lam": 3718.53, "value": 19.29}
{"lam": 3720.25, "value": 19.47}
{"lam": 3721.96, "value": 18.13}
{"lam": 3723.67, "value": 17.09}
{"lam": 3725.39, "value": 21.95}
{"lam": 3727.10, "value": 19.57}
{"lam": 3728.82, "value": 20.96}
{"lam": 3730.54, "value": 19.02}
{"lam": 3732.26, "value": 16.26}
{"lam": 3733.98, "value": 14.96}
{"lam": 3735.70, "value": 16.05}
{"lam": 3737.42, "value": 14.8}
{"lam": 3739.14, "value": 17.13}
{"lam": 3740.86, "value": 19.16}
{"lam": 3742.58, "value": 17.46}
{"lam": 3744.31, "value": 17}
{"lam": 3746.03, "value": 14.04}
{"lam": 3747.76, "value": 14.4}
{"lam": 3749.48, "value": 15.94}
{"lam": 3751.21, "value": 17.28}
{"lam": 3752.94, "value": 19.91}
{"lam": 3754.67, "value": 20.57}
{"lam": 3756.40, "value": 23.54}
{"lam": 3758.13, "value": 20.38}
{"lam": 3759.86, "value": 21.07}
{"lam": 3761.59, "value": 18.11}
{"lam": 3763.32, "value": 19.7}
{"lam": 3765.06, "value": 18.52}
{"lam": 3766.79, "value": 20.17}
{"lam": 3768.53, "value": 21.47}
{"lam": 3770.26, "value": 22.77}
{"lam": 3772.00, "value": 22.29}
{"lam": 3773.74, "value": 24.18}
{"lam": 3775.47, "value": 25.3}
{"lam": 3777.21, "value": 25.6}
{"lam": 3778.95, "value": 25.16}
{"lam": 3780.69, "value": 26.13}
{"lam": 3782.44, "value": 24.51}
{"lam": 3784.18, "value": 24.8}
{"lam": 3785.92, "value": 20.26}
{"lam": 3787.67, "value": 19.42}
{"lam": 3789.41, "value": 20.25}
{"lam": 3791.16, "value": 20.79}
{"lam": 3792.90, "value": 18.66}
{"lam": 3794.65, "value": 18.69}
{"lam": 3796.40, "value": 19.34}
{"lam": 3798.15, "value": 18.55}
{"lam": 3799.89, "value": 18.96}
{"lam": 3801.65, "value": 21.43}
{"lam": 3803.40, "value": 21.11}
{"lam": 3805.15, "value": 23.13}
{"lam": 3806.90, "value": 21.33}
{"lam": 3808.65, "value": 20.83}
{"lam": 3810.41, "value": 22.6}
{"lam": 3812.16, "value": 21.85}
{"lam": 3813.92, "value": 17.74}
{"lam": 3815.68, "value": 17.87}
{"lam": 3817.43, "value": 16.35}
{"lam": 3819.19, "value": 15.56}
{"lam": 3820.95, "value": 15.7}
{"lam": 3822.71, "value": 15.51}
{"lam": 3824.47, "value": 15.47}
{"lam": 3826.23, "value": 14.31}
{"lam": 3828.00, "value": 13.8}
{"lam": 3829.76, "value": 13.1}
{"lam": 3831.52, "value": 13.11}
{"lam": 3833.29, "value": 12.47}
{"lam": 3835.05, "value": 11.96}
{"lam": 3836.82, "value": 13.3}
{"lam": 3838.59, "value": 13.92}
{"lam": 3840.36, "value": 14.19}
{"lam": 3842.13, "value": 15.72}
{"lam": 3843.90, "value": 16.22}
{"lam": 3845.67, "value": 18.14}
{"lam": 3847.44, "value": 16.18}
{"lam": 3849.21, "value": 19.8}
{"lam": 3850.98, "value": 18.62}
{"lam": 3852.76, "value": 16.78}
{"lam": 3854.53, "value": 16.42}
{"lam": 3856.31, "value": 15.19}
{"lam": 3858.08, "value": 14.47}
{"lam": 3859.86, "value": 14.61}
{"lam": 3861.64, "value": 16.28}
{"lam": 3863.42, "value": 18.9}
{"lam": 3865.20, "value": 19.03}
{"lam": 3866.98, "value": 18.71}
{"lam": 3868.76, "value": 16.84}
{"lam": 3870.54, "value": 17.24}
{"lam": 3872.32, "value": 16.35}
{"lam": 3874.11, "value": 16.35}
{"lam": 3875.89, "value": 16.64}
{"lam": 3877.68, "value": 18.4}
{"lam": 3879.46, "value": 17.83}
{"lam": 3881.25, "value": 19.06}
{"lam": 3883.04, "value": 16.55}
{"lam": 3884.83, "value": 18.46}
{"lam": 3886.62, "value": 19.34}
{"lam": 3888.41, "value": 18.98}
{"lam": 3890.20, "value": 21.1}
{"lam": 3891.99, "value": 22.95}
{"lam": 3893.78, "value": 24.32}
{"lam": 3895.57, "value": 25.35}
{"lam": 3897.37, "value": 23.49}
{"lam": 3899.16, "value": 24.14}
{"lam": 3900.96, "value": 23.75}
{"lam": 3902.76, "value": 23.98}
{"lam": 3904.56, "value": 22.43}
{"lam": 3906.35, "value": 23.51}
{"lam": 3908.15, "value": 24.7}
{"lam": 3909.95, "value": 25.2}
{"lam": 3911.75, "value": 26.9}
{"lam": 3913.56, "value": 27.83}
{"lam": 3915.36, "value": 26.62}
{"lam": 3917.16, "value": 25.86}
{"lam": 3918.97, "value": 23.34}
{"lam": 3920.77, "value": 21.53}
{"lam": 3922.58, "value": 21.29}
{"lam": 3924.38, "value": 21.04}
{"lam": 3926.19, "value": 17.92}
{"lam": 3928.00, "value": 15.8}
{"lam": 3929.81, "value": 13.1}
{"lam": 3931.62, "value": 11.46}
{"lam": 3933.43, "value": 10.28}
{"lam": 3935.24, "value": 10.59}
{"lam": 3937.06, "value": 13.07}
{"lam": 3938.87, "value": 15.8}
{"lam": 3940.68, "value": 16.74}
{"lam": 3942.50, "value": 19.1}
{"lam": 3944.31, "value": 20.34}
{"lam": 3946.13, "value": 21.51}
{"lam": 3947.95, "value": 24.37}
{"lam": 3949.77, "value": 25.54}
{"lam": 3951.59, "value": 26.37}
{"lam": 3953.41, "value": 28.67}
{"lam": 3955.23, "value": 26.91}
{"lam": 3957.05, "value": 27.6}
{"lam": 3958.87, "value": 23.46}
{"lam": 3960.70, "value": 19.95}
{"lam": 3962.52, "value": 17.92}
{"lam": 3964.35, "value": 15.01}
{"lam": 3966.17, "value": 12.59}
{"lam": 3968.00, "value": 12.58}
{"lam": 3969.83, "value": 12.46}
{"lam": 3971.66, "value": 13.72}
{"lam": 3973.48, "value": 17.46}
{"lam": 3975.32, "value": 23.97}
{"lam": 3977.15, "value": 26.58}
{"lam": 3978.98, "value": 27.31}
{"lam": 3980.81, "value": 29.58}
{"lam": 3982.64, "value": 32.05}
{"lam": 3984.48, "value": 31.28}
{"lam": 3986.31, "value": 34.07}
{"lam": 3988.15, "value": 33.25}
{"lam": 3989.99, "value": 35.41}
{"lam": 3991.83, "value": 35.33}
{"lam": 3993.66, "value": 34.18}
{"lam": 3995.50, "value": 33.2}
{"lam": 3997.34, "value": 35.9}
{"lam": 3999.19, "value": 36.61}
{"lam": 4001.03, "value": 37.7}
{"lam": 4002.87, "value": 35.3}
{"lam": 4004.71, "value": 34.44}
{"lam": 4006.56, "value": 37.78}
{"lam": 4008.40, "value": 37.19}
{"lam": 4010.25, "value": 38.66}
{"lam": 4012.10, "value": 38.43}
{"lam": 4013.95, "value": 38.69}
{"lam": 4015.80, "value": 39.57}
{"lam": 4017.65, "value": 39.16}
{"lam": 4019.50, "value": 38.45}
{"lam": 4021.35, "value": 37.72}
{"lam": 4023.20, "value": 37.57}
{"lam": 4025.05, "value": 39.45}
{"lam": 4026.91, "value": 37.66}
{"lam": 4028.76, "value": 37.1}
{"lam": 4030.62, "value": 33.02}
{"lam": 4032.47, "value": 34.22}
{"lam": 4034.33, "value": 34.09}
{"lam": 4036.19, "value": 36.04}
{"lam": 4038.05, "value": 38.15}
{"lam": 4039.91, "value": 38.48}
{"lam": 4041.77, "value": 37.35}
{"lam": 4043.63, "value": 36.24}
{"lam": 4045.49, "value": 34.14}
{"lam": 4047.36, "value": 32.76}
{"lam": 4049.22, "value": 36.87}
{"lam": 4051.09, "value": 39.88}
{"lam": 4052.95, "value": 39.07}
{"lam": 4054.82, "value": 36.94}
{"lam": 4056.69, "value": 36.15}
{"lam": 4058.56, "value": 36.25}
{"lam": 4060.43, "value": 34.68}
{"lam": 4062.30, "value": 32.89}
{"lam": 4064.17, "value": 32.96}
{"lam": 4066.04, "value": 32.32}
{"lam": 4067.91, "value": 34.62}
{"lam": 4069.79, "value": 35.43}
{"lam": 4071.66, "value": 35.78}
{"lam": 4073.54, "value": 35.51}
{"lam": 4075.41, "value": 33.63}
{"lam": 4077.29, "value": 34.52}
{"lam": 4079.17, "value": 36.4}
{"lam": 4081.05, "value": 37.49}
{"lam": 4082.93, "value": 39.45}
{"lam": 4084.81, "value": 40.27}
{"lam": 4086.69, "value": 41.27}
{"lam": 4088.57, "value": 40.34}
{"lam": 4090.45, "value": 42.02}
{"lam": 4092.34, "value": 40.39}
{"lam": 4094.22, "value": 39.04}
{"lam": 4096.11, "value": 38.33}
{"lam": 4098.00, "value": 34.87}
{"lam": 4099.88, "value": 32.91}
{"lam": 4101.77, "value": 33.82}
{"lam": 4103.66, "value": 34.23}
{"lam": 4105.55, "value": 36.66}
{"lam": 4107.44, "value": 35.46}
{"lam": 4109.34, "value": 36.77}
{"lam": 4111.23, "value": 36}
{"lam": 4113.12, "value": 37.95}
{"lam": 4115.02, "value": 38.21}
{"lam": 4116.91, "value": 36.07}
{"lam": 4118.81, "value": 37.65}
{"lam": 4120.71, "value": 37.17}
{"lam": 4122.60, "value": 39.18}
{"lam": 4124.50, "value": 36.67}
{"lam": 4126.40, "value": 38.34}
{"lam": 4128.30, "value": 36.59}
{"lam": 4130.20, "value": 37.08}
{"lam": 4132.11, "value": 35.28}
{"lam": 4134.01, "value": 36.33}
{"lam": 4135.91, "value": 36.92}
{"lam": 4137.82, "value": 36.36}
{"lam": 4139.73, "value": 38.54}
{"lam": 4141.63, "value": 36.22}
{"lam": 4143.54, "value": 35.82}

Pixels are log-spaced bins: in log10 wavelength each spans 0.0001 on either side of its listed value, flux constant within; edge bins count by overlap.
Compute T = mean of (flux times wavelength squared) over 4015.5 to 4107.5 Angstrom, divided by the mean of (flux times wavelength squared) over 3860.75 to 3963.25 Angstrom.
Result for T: 1.92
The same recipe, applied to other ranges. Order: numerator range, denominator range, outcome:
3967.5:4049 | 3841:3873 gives 2.13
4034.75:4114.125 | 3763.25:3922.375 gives 2.09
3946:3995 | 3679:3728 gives 1.31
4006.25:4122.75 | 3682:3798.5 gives 2.10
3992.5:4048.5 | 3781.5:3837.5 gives 2.24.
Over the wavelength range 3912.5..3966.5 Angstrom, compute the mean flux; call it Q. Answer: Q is 20.2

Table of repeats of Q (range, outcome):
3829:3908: 18.1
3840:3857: 16.8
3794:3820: 19.7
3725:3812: 20.1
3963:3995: 25.1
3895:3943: 20.5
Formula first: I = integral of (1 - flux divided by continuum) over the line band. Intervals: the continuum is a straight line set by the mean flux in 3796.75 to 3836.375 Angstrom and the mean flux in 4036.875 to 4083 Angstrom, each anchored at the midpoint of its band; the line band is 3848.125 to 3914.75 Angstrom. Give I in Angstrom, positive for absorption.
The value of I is 7.1 Angstrom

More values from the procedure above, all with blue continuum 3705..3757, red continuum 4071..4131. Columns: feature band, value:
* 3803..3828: 5.2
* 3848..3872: 7.8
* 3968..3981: 4.4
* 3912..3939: 9.3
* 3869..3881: 4.1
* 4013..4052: -3.6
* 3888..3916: 3.4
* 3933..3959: 7.8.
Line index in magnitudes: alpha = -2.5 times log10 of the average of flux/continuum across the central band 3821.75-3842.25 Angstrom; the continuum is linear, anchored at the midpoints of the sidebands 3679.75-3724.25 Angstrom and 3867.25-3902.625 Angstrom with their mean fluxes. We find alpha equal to 0.43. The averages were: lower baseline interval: 22.1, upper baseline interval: 19.9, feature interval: 13.8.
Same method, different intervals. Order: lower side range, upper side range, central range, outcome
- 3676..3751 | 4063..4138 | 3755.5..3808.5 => 0.084 mag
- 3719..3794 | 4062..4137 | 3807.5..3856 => 0.403 mag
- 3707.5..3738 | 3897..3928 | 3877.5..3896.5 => 0.137 mag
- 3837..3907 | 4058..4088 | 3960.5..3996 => 0.127 mag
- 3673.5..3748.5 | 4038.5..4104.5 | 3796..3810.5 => 0.189 mag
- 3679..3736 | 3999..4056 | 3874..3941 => 0.467 mag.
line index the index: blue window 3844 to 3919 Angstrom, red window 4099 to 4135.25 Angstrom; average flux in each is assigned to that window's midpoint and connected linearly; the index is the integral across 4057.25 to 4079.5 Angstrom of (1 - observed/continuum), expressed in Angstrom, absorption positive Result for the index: -0.99 Angstrom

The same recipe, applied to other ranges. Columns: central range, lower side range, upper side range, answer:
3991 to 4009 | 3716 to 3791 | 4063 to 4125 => -2.02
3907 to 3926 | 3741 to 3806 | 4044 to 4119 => 2.55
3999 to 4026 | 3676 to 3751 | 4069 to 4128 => -3.56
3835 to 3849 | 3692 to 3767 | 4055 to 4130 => 5.43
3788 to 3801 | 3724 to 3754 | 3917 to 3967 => -1.00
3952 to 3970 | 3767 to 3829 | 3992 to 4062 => 6.59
